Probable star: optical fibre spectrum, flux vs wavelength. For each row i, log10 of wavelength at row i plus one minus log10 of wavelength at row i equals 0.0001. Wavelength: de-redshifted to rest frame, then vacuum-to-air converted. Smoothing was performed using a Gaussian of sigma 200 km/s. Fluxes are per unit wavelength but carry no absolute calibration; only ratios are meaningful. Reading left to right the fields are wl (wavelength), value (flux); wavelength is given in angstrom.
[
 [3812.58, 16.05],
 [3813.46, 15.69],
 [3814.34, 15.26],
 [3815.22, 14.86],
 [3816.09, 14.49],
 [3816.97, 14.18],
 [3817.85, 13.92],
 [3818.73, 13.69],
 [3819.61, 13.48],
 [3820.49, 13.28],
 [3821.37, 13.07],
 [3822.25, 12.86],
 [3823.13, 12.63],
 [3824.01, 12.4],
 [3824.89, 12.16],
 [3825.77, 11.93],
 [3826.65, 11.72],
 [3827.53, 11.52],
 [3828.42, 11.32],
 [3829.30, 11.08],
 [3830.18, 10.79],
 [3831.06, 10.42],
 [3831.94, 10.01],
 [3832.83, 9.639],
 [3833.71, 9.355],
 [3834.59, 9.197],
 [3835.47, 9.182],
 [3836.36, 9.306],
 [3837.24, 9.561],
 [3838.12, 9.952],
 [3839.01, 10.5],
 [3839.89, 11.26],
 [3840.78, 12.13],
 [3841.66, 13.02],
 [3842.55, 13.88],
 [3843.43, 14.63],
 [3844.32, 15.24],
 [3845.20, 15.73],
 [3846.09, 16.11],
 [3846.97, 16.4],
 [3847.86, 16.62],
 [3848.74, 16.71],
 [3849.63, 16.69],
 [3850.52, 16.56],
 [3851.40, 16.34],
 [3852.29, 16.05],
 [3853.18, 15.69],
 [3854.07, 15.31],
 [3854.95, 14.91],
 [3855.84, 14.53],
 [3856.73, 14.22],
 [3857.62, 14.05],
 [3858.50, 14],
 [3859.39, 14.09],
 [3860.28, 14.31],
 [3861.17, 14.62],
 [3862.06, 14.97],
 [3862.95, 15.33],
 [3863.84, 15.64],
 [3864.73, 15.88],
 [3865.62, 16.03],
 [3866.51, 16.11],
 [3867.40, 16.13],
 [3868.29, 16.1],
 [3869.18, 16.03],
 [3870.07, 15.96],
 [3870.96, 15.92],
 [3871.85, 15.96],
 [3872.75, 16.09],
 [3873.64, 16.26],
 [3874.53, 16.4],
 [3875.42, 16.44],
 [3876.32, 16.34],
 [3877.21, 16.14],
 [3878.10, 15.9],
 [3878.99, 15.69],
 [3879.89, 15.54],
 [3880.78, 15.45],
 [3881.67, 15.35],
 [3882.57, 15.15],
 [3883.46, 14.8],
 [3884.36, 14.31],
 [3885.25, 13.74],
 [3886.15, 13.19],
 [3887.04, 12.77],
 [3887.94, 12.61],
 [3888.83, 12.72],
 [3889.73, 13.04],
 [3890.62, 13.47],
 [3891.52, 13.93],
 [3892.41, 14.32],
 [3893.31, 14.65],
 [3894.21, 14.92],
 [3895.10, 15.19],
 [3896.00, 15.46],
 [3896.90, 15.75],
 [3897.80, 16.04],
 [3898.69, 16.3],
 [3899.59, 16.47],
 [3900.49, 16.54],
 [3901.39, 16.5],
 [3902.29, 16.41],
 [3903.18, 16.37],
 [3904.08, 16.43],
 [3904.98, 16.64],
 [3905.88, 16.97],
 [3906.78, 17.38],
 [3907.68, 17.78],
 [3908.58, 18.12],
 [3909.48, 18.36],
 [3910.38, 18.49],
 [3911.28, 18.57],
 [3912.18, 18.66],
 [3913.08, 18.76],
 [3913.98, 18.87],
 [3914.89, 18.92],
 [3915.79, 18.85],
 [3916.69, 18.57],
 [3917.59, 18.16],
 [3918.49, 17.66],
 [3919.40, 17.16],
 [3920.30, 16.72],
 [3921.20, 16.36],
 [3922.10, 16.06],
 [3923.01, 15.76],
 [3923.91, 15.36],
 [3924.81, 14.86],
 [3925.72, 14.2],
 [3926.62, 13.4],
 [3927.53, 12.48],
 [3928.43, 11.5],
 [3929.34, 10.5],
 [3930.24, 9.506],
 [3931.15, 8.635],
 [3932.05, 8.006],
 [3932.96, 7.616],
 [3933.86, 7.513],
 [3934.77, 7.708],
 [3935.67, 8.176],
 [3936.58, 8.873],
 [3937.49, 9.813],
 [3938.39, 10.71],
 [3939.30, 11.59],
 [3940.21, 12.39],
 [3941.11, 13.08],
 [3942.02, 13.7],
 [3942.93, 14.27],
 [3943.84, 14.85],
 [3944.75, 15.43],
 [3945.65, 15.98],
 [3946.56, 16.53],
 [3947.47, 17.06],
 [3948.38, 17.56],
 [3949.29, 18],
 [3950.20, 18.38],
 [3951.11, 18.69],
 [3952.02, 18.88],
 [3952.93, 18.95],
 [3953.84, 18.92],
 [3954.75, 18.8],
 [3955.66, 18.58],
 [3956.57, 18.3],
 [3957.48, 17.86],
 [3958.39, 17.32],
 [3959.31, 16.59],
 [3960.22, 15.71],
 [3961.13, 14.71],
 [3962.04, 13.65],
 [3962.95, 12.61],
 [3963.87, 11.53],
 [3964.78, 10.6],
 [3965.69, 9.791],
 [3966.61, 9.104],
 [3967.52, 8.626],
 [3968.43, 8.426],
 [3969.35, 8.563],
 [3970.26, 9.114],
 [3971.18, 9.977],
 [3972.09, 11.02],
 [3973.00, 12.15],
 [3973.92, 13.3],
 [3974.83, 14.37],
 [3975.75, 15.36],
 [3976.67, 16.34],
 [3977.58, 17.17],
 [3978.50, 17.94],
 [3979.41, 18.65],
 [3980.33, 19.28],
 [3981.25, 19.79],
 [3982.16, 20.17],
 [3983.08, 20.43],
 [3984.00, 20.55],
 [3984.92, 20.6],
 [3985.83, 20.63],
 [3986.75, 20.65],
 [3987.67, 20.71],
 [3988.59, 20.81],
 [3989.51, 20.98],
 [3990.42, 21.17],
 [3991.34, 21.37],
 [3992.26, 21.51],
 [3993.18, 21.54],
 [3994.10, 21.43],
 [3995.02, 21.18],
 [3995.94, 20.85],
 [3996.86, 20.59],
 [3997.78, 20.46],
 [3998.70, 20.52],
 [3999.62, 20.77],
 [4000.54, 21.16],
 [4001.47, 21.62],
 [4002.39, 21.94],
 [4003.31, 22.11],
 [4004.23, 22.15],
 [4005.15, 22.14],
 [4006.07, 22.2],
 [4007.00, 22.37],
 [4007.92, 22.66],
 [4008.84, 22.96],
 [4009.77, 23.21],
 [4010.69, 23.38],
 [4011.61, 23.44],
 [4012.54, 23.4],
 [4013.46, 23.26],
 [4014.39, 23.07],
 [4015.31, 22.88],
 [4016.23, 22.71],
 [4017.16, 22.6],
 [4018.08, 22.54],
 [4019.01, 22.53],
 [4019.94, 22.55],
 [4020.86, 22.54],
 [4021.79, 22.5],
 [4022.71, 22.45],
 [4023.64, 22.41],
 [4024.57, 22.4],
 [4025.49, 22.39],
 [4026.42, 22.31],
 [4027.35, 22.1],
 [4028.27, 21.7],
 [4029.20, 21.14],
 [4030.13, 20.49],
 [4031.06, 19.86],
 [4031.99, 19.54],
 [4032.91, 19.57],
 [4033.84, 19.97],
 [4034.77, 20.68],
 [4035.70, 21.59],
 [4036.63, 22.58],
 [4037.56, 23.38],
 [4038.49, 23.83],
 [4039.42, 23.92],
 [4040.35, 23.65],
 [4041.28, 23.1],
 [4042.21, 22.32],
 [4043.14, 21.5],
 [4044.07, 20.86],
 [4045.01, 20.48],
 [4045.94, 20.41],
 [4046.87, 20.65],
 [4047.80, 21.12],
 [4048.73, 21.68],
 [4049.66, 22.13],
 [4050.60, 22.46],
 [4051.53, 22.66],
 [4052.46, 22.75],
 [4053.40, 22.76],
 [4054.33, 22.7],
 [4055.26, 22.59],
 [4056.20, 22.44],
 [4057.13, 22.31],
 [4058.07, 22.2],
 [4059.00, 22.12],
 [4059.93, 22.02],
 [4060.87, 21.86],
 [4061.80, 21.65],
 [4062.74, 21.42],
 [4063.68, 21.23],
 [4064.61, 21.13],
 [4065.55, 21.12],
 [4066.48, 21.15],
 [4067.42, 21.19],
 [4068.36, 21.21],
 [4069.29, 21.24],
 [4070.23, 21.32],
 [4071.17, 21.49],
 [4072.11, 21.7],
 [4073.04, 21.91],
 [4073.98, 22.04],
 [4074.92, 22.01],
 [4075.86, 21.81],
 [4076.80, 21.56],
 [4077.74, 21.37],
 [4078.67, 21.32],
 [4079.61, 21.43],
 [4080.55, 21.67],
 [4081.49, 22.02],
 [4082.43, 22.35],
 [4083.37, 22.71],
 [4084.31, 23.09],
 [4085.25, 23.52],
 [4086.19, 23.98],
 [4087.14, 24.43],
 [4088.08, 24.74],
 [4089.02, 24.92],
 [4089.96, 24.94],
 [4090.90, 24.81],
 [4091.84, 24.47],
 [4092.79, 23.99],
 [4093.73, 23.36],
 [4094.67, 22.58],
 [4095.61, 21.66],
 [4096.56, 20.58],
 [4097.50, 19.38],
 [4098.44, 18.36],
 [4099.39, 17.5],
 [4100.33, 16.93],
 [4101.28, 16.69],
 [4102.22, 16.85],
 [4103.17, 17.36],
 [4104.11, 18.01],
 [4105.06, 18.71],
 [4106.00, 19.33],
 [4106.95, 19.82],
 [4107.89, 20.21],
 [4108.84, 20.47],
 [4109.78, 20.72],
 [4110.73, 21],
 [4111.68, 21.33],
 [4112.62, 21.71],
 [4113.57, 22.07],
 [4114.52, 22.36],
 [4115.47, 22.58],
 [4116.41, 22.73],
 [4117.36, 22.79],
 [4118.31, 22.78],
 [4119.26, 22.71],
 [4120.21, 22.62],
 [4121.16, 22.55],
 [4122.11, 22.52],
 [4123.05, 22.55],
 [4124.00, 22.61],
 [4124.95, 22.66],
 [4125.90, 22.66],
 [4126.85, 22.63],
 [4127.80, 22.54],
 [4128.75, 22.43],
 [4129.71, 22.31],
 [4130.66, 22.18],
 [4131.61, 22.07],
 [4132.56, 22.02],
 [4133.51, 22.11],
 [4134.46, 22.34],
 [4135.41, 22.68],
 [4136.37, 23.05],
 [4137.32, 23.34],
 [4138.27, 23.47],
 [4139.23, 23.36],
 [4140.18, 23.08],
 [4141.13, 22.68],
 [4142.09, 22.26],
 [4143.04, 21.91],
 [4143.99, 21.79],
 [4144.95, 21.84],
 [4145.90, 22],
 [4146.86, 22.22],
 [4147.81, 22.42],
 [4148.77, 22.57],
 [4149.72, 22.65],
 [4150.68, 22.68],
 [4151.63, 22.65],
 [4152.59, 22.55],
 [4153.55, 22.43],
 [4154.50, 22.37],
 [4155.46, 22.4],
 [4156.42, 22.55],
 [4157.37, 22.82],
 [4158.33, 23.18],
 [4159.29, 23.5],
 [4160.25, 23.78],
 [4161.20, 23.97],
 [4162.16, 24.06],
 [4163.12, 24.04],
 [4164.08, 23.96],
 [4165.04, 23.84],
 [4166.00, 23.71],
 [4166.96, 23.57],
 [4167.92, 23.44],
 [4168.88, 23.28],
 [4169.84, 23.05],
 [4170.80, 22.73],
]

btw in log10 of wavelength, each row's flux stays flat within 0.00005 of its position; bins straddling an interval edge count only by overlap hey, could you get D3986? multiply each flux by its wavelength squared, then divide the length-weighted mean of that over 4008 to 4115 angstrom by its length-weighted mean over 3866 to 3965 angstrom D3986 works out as 1.54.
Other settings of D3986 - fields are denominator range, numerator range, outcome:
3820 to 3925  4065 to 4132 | 1.63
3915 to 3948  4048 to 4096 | 1.80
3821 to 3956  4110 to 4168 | 1.76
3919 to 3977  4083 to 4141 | 1.75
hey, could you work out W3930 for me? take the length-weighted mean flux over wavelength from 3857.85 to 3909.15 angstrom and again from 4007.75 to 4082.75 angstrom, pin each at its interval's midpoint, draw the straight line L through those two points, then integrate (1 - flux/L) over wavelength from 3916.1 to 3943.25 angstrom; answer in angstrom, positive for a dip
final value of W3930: 7.2 angstrom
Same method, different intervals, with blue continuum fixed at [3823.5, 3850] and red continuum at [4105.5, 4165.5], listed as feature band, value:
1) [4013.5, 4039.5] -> -4.6 angstrom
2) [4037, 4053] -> -2.3 angstrom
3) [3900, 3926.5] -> -4.1 angstrom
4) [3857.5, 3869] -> -1.8 angstrom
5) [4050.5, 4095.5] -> -4.6 angstrom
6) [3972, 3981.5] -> 0.6 angstrom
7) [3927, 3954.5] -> 4.6 angstrom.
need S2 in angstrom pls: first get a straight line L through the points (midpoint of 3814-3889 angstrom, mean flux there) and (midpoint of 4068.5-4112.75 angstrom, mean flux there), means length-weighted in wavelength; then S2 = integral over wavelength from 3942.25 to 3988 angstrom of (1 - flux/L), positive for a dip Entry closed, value 4.4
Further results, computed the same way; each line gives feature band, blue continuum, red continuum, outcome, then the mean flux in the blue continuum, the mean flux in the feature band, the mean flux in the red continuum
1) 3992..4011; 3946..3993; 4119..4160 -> -4.45 angstrom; 16.5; 21.7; 22.6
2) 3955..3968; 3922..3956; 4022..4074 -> 1.11 angstrom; 13.7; 14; 21.8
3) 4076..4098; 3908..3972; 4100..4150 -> -2.88 angstrom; 14.4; 22.8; 21.7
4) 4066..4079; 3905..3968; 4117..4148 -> -0.88 angstrom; 14.8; 21.5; 22.5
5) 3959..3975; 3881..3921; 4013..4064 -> 6.24 angstrom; 16.2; 11.6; 22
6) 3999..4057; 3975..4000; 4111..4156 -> -4.05 angstrom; 20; 22.1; 22.5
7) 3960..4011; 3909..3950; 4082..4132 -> -3.38 angstrom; 14.4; 17.9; 21.7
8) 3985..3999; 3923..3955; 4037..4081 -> -3.06 angstrom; 13.5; 21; 21.9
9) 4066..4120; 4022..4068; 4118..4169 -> 1.89 angstrom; 21.8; 21.5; 22.8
